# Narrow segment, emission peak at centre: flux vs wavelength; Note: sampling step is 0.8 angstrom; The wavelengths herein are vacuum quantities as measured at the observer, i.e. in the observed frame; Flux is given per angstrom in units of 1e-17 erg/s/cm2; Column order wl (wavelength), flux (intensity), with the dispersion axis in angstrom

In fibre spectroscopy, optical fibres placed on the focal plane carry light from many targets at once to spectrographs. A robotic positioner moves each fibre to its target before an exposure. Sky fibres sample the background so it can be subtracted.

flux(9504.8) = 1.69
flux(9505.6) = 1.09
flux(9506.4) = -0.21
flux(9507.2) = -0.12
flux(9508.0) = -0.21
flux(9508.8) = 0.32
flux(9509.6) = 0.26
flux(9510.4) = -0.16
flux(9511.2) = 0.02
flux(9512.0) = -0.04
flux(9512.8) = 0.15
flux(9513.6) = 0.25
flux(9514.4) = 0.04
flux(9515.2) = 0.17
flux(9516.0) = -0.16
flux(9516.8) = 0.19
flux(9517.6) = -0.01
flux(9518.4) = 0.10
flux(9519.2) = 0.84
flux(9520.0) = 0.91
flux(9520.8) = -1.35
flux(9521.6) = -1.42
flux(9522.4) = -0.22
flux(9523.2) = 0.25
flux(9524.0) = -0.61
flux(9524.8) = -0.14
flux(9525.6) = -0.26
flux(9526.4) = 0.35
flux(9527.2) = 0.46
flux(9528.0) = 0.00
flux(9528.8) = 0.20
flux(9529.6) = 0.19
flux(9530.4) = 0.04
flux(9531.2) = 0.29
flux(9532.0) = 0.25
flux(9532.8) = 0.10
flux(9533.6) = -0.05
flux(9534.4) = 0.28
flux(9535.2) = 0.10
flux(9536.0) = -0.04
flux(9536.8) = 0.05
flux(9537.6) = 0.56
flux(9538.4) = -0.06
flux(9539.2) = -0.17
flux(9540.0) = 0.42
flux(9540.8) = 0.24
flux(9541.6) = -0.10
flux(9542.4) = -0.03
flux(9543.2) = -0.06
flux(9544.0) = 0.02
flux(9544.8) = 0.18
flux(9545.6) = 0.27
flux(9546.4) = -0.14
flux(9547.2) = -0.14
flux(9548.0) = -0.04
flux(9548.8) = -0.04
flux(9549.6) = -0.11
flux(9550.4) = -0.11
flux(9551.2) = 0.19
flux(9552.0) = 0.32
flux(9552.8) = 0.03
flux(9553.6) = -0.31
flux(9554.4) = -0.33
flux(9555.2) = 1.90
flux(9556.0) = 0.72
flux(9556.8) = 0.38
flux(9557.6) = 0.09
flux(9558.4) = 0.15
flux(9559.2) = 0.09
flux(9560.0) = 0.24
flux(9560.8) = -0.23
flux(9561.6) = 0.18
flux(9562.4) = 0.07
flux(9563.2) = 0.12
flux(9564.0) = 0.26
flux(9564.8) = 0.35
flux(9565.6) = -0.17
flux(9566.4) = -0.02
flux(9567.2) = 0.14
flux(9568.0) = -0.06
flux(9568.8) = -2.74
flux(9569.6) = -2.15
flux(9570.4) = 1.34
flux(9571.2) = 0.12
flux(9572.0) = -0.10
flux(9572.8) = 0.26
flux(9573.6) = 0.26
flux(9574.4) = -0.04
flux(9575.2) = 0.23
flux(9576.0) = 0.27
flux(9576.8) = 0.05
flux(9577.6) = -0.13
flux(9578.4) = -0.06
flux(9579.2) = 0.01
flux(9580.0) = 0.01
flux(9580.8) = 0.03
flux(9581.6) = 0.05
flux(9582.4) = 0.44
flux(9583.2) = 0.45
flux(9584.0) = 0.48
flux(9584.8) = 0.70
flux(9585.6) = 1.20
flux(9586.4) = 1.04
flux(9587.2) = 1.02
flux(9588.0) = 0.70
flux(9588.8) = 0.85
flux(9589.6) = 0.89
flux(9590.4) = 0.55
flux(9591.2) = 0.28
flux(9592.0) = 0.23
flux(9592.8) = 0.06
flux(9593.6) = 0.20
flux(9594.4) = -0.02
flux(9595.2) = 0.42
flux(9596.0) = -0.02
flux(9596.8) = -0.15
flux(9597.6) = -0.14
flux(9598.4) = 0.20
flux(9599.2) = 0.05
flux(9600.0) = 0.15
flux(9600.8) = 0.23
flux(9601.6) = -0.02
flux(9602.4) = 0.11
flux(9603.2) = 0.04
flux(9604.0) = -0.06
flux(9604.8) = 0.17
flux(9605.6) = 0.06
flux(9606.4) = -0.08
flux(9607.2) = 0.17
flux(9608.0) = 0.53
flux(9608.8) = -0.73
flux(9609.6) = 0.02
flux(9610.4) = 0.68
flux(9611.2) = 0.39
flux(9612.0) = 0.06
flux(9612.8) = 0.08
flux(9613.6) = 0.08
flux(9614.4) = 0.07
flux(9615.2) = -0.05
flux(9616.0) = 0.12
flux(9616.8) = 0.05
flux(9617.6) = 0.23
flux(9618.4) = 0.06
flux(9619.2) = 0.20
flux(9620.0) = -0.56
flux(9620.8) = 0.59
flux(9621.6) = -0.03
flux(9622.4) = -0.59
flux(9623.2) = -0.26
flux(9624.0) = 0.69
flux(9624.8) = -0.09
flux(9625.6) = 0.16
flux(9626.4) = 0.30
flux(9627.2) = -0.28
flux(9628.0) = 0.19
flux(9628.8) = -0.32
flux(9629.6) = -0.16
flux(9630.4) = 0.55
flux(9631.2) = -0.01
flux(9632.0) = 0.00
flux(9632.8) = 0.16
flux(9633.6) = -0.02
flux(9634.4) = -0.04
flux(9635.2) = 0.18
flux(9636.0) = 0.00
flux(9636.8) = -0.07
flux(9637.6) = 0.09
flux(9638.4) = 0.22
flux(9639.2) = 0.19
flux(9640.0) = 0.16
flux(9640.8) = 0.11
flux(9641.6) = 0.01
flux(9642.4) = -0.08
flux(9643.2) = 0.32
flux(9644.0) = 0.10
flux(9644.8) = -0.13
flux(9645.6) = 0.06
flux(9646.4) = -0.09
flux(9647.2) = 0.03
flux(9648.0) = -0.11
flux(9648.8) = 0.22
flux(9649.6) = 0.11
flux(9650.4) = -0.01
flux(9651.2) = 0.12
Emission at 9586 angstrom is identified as Hbeta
